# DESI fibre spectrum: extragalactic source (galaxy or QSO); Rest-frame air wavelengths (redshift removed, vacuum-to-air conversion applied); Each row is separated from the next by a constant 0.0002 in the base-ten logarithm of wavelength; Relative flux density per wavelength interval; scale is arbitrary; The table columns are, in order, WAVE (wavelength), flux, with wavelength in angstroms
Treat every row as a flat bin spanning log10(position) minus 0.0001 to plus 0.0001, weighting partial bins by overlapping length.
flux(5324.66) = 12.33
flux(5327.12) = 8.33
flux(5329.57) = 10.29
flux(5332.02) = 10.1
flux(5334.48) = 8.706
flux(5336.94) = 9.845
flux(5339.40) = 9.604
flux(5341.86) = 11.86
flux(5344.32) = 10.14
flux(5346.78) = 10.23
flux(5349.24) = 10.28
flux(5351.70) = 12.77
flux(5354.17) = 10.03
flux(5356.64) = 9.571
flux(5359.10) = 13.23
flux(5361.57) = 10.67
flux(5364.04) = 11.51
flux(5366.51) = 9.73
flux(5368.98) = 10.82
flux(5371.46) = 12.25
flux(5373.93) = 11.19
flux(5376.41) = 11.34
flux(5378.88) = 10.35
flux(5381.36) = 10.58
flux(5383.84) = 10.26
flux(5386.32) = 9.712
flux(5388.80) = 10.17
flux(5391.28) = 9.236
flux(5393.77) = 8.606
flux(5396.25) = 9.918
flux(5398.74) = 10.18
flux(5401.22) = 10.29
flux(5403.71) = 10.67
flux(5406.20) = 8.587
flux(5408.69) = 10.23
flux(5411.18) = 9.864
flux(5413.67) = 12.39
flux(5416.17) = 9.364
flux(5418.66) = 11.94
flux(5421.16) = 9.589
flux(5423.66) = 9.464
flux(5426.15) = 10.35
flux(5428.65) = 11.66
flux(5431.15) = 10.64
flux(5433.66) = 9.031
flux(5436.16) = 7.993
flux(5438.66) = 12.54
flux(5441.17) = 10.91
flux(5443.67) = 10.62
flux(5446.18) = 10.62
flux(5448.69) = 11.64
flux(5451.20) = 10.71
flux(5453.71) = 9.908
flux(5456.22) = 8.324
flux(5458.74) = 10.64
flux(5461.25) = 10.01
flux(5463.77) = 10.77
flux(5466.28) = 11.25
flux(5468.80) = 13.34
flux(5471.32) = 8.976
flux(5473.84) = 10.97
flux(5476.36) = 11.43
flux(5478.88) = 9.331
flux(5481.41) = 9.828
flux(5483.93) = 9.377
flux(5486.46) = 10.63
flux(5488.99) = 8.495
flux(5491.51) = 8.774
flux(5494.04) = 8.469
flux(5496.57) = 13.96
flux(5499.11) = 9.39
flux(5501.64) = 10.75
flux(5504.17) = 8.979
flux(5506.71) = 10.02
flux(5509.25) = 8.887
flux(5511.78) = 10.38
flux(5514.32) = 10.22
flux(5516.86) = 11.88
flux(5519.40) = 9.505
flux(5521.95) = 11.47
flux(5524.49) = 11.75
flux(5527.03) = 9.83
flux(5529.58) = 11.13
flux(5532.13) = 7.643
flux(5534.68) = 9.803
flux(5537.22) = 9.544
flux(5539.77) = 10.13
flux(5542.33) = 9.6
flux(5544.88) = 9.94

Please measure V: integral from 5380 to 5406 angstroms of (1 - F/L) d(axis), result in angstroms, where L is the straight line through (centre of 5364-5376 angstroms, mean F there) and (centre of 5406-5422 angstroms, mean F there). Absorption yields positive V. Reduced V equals 2.0 angstroms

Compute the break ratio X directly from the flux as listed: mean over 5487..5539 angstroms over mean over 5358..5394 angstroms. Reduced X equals 0.94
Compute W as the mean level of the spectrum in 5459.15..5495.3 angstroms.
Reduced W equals 10.1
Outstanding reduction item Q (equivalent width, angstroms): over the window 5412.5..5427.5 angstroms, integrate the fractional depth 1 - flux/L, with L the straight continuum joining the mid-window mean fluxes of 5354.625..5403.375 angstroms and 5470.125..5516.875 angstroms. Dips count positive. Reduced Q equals -0.3 angstroms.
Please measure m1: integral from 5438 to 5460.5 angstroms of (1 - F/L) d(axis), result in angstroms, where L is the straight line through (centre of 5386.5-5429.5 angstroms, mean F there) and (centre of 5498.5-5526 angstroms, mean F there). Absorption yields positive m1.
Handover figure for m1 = -0.9 angstroms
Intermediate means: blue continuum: 10.1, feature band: 10.6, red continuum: 10.3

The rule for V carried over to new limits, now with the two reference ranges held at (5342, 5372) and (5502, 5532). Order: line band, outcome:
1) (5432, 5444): 0.45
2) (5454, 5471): -0.13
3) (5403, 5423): 0.77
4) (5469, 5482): 0.08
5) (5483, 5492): 0.90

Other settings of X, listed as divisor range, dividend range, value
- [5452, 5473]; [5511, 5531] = 1.03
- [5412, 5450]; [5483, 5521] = 0.95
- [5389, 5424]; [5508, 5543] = 1.01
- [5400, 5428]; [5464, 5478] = 1.08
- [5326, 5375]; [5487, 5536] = 0.95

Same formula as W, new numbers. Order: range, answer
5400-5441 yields 10.3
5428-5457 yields 10.4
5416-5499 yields 10.3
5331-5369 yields 10.6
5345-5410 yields 10.5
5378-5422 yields 10.1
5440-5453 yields 10.9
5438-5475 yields 10.7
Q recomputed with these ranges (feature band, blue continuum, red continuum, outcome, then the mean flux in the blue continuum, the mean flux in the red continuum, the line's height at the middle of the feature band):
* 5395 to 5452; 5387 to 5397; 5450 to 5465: -3.8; 9.47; 10.1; 9.75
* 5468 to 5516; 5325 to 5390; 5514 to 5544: 0.8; 10.5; 10.2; 10.3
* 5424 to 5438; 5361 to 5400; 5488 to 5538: 0.4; 10.4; 10.1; 10.3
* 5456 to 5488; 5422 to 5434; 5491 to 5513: -1.0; 10.3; 10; 10.1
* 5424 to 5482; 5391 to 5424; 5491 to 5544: -2.3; 10.1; 10.1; 10.1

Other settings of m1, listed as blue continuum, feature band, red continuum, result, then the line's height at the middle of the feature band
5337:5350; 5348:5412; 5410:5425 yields -0.36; 10.4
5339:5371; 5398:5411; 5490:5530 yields 0.87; 10.7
